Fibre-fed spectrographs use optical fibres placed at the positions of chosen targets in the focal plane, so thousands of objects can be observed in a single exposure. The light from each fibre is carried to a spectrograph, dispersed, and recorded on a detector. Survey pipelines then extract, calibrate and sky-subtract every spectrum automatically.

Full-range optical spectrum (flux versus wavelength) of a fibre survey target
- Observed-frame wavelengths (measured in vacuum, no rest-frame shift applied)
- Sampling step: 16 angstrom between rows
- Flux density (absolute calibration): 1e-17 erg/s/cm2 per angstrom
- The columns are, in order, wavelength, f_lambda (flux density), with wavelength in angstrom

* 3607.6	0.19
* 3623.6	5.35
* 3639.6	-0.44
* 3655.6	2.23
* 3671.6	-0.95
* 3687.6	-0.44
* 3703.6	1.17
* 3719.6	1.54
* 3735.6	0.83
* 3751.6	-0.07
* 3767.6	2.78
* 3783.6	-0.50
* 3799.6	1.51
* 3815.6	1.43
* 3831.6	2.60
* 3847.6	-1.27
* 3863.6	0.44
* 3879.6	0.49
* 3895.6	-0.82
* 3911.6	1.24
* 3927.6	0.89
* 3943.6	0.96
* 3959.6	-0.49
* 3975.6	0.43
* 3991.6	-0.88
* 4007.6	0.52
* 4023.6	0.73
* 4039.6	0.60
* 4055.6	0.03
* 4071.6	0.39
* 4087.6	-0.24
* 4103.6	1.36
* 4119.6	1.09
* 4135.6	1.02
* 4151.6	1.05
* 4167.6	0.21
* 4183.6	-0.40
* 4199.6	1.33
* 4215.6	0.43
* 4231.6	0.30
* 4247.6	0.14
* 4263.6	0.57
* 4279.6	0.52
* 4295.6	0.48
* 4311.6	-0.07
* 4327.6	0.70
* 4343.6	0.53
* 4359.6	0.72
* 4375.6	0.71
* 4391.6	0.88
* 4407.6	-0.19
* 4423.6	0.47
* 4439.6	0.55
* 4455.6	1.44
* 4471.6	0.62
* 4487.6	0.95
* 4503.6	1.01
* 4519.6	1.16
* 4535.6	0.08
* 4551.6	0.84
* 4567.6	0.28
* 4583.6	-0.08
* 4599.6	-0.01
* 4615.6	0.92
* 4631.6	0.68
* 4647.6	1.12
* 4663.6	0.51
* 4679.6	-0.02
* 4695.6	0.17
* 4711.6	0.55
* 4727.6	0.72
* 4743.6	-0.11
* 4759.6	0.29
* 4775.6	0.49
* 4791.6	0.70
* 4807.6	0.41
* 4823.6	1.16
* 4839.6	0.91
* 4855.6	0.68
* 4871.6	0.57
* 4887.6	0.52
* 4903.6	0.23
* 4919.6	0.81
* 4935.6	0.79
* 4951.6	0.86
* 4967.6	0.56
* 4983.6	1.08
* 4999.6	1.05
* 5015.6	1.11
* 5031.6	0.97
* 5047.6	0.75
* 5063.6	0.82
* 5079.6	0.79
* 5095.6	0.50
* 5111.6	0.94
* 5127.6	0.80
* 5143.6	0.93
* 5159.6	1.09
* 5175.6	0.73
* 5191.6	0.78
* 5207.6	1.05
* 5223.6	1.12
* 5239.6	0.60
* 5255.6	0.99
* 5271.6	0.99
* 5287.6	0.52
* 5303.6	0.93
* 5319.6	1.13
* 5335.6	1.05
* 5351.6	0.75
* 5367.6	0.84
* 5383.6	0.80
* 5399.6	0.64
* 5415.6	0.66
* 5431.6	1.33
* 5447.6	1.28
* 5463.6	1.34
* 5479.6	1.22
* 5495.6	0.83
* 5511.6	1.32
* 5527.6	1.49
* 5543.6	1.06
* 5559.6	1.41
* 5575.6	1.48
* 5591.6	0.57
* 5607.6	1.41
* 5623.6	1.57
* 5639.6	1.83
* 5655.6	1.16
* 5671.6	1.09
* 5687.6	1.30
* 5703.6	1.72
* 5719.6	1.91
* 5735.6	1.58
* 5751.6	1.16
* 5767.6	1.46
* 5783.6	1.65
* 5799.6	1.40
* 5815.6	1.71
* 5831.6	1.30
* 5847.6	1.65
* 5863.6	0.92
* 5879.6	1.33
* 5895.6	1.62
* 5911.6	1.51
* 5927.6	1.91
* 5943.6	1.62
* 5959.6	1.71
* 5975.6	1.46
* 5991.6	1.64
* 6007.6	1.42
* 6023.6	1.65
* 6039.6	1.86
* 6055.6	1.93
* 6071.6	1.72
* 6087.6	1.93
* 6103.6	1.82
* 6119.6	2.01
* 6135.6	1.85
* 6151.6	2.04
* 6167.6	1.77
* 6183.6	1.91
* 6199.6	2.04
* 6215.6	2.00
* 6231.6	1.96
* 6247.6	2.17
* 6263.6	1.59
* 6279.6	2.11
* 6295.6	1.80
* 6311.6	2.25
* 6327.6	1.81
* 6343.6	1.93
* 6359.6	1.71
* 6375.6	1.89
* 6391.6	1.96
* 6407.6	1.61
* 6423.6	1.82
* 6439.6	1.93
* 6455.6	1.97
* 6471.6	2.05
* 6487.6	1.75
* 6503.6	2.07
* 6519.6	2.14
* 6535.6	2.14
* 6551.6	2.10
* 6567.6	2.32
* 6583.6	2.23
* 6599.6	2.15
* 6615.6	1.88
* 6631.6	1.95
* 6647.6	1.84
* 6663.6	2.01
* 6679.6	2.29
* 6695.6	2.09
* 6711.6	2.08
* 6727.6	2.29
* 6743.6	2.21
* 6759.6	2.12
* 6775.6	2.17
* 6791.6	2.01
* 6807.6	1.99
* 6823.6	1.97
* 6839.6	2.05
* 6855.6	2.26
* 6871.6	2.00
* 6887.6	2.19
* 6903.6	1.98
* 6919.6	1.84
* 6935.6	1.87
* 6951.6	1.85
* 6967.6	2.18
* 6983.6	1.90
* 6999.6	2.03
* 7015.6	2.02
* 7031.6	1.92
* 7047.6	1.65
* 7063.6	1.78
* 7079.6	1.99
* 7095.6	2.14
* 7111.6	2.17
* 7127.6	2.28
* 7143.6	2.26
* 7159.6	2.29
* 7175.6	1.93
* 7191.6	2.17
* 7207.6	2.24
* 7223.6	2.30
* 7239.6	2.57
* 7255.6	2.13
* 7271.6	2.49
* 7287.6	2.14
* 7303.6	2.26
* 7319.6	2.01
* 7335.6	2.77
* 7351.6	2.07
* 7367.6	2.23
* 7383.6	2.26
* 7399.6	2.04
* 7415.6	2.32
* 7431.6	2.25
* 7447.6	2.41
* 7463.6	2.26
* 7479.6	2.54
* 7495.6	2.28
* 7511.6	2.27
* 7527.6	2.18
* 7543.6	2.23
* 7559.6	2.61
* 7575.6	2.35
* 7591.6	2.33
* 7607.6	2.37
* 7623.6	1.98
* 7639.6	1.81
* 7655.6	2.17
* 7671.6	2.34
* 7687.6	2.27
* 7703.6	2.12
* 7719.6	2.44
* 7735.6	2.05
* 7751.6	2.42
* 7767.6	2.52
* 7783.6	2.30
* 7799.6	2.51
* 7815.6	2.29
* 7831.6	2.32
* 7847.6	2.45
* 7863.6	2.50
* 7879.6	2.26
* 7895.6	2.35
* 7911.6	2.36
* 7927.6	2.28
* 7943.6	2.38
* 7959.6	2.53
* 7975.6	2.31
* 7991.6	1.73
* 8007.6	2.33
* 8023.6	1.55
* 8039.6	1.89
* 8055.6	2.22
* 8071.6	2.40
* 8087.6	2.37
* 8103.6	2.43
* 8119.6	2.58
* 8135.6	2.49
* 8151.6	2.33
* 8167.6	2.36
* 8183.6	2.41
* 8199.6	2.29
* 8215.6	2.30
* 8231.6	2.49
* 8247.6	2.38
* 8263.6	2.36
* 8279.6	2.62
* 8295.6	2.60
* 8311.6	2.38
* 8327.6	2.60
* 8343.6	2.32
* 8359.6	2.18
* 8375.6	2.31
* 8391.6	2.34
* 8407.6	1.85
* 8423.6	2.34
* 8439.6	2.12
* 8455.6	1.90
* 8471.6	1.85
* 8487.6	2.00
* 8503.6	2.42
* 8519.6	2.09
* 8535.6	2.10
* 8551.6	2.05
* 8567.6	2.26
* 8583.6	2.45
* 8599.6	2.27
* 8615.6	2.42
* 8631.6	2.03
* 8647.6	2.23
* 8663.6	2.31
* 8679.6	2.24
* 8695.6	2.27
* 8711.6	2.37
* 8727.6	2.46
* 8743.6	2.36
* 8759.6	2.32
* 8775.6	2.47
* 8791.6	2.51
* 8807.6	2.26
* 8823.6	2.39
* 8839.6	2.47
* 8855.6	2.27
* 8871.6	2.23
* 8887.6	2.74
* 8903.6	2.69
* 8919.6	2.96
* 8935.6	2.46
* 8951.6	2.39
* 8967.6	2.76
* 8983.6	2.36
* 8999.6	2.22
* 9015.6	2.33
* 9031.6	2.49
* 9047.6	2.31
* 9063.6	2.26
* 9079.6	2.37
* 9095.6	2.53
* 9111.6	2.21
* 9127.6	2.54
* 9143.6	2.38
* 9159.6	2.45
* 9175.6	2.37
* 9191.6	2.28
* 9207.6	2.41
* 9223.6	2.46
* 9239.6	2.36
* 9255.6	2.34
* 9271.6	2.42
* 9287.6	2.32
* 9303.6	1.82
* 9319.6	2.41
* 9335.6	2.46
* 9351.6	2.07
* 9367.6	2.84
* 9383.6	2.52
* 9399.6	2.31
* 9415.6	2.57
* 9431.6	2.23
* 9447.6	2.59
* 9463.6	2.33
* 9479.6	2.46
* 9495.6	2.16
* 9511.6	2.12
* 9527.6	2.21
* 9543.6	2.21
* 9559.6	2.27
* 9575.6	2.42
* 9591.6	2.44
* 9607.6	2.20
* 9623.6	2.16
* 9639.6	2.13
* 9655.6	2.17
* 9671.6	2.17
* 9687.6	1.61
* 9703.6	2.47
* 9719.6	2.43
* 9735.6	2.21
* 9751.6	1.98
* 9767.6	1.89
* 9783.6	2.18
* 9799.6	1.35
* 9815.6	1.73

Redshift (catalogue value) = 0.362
